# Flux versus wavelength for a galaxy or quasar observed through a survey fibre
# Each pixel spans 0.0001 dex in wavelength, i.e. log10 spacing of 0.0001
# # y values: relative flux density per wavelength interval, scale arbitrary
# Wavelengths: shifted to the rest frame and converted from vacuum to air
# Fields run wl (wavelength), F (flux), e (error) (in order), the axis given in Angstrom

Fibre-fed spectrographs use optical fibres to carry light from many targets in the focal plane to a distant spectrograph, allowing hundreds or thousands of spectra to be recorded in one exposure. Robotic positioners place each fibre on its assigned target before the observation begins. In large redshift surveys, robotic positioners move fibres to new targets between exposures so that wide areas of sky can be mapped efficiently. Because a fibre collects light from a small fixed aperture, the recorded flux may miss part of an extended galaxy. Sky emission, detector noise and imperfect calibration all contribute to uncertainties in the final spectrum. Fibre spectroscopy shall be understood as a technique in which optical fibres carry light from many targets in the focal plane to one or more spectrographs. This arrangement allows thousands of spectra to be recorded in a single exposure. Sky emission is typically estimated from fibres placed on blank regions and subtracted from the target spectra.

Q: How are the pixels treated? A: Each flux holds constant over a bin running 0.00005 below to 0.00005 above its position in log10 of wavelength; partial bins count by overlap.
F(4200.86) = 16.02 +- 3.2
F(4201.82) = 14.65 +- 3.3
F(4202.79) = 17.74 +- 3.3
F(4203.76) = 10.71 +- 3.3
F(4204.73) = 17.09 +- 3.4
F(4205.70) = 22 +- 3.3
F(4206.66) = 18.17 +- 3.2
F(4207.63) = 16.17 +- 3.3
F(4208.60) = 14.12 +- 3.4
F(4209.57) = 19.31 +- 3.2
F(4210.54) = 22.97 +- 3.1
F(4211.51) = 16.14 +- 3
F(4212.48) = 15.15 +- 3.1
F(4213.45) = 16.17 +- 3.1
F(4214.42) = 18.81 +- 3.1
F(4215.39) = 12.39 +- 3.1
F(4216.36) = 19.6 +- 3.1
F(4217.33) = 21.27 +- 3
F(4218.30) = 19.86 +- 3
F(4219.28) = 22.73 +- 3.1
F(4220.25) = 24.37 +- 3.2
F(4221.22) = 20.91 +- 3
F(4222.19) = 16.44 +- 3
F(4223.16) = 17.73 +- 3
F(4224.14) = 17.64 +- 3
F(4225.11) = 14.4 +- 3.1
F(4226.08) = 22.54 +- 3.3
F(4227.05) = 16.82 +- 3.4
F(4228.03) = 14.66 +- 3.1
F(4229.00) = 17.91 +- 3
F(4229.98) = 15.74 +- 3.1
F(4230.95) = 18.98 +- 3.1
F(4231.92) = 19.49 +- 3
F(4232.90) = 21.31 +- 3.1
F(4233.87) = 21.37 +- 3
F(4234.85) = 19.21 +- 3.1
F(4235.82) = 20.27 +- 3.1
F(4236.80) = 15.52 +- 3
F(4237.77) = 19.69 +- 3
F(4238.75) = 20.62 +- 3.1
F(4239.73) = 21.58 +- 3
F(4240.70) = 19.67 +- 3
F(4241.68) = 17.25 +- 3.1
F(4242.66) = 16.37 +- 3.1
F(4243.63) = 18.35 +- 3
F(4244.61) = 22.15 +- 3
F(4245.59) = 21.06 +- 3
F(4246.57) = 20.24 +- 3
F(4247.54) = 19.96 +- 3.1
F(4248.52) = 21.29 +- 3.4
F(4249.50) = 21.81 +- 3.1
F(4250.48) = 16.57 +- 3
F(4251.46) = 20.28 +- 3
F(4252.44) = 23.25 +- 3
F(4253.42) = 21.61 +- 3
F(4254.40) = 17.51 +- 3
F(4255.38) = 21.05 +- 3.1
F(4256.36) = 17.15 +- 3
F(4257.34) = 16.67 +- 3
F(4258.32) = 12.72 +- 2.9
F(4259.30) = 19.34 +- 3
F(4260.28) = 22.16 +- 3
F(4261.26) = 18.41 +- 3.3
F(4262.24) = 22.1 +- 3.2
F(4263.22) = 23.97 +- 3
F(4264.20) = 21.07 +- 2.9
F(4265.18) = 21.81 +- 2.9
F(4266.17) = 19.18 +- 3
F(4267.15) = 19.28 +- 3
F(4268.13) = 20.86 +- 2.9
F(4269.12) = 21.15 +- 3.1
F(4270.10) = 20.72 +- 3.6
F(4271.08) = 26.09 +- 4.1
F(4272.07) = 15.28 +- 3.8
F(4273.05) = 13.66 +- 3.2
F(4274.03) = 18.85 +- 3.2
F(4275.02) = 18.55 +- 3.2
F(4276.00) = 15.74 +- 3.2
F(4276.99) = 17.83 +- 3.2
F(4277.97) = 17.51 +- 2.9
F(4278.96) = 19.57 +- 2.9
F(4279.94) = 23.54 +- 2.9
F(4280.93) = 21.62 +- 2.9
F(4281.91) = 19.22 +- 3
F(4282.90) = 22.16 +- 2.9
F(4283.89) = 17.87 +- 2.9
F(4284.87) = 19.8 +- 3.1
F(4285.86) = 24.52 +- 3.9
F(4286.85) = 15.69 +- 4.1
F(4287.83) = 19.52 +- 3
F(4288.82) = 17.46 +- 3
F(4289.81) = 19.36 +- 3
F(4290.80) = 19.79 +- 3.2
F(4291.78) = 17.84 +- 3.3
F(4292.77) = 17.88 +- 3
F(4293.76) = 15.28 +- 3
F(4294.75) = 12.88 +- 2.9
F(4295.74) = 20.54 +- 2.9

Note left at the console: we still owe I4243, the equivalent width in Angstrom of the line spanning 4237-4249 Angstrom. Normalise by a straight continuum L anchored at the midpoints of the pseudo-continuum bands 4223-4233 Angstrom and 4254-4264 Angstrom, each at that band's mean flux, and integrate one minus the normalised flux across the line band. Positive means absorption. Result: -0.83 Angstrom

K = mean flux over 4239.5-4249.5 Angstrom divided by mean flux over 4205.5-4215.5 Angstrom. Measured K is 1.14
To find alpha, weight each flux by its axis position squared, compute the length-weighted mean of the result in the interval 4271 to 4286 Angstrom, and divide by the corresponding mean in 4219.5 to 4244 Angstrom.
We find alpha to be 1.04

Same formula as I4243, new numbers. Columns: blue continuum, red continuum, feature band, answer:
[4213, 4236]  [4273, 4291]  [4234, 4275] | -1.45 Angstrom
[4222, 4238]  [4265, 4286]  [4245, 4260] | -0.40 Angstrom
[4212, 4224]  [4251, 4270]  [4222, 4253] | 0.37 Angstrom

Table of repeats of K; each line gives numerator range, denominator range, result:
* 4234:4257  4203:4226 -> 1.09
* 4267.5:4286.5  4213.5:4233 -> 1.06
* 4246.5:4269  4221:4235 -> 1.09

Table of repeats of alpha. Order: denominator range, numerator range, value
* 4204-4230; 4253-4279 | 1.08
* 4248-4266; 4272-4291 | 0.96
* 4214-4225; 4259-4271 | 1.13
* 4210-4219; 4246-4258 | 1.10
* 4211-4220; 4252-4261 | 1.07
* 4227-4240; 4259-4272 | 1.14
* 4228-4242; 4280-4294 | 1.04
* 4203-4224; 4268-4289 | 1.10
